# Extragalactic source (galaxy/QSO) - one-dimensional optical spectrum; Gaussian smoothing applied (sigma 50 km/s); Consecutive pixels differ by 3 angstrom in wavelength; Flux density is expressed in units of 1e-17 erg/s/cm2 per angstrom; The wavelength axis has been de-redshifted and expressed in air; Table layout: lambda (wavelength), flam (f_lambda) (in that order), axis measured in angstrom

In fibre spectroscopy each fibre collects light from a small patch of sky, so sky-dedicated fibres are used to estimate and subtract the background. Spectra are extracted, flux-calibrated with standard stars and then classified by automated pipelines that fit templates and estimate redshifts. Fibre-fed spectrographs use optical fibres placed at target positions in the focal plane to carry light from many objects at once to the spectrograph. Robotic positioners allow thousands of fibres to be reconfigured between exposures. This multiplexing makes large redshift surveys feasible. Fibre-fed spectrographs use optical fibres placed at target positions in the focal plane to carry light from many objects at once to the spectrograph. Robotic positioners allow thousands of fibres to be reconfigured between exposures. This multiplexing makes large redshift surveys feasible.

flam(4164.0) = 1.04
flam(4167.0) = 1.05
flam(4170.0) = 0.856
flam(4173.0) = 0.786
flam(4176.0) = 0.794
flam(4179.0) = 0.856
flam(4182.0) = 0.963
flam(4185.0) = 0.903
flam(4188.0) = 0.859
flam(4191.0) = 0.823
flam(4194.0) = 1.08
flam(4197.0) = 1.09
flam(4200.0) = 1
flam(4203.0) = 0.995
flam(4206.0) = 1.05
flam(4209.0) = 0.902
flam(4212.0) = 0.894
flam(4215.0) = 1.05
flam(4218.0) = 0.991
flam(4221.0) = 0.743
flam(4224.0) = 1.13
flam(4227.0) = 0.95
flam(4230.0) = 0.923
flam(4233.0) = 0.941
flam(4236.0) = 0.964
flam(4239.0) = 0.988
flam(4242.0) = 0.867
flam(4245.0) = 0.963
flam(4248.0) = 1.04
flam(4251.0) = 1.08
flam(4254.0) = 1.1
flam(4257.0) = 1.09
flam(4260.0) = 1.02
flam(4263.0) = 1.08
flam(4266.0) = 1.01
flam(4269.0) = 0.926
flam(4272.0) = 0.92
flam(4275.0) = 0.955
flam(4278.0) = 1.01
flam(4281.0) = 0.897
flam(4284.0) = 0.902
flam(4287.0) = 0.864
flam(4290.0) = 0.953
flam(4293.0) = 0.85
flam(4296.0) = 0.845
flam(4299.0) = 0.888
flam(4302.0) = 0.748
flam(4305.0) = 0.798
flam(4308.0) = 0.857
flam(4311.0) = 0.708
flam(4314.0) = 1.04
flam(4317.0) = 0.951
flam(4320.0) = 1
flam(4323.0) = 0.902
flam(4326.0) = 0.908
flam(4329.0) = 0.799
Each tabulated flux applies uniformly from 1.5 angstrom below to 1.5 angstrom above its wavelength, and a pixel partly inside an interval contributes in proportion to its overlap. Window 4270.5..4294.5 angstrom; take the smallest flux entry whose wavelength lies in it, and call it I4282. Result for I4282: 0.85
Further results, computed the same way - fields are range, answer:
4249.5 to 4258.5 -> 1.08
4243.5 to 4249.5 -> 0.963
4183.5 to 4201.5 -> 0.823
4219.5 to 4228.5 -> 0.743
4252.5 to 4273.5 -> 0.92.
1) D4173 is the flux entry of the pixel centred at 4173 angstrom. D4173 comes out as 0.786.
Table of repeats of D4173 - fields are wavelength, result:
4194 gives 1.08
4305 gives 0.798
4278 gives 1.01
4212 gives 0.894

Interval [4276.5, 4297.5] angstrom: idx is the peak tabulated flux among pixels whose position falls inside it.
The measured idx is 1.01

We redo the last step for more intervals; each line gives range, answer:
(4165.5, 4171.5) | 1.05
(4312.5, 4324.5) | 1.04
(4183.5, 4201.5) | 1.09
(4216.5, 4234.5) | 1.13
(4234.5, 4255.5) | 1.1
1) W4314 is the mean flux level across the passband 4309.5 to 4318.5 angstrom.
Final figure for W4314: 0.9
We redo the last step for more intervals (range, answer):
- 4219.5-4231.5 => 0.936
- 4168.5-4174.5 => 0.821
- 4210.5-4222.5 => 0.92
